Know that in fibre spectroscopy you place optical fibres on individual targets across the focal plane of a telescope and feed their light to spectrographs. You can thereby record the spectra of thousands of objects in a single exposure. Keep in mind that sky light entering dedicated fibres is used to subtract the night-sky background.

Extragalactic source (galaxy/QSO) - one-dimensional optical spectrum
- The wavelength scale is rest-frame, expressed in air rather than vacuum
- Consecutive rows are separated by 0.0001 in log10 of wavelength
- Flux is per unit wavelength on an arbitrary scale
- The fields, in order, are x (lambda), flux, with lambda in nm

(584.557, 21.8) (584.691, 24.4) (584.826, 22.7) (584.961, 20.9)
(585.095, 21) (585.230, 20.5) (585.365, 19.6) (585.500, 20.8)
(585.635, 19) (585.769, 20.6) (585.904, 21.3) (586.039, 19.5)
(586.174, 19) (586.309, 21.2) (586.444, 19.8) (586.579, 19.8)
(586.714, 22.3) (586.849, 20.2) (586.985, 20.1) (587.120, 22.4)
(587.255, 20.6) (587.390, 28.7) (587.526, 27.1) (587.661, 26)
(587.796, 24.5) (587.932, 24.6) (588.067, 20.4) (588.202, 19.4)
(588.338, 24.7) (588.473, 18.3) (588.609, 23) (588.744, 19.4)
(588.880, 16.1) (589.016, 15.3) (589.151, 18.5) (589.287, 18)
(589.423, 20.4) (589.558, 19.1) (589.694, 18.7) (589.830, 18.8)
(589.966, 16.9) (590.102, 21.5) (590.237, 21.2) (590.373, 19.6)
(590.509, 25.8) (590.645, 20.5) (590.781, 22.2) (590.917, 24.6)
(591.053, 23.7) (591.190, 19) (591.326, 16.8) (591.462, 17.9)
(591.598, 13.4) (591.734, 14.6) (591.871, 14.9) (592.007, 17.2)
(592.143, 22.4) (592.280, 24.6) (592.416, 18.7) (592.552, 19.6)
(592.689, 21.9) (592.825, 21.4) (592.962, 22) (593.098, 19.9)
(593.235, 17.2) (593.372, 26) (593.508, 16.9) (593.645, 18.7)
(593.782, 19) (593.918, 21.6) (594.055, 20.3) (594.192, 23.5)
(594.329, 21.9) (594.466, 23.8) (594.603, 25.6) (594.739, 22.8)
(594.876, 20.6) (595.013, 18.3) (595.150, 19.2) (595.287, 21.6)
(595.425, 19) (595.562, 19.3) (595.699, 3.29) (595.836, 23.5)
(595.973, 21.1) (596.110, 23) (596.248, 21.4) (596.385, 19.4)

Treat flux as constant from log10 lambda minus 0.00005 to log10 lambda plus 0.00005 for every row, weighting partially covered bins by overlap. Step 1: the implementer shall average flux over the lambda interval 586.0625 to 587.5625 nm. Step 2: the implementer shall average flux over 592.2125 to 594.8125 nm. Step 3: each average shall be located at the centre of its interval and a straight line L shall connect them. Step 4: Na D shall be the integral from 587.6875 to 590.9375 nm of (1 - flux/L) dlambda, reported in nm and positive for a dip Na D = 0.166 nm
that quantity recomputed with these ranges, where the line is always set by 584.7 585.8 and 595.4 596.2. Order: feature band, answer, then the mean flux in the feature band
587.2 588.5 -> -0.220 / 23.6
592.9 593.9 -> -0.063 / 20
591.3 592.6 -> 0.078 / 18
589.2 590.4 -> 0.023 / 19.3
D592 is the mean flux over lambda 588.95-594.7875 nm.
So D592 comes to 20.1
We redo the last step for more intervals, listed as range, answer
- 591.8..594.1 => 20.1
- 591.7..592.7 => 19.2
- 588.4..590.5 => 19.2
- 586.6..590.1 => 20.9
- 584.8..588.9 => 21.5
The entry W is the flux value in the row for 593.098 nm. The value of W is 19.9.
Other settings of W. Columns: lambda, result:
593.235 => 17.2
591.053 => 23.7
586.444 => 19.8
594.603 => 25.6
